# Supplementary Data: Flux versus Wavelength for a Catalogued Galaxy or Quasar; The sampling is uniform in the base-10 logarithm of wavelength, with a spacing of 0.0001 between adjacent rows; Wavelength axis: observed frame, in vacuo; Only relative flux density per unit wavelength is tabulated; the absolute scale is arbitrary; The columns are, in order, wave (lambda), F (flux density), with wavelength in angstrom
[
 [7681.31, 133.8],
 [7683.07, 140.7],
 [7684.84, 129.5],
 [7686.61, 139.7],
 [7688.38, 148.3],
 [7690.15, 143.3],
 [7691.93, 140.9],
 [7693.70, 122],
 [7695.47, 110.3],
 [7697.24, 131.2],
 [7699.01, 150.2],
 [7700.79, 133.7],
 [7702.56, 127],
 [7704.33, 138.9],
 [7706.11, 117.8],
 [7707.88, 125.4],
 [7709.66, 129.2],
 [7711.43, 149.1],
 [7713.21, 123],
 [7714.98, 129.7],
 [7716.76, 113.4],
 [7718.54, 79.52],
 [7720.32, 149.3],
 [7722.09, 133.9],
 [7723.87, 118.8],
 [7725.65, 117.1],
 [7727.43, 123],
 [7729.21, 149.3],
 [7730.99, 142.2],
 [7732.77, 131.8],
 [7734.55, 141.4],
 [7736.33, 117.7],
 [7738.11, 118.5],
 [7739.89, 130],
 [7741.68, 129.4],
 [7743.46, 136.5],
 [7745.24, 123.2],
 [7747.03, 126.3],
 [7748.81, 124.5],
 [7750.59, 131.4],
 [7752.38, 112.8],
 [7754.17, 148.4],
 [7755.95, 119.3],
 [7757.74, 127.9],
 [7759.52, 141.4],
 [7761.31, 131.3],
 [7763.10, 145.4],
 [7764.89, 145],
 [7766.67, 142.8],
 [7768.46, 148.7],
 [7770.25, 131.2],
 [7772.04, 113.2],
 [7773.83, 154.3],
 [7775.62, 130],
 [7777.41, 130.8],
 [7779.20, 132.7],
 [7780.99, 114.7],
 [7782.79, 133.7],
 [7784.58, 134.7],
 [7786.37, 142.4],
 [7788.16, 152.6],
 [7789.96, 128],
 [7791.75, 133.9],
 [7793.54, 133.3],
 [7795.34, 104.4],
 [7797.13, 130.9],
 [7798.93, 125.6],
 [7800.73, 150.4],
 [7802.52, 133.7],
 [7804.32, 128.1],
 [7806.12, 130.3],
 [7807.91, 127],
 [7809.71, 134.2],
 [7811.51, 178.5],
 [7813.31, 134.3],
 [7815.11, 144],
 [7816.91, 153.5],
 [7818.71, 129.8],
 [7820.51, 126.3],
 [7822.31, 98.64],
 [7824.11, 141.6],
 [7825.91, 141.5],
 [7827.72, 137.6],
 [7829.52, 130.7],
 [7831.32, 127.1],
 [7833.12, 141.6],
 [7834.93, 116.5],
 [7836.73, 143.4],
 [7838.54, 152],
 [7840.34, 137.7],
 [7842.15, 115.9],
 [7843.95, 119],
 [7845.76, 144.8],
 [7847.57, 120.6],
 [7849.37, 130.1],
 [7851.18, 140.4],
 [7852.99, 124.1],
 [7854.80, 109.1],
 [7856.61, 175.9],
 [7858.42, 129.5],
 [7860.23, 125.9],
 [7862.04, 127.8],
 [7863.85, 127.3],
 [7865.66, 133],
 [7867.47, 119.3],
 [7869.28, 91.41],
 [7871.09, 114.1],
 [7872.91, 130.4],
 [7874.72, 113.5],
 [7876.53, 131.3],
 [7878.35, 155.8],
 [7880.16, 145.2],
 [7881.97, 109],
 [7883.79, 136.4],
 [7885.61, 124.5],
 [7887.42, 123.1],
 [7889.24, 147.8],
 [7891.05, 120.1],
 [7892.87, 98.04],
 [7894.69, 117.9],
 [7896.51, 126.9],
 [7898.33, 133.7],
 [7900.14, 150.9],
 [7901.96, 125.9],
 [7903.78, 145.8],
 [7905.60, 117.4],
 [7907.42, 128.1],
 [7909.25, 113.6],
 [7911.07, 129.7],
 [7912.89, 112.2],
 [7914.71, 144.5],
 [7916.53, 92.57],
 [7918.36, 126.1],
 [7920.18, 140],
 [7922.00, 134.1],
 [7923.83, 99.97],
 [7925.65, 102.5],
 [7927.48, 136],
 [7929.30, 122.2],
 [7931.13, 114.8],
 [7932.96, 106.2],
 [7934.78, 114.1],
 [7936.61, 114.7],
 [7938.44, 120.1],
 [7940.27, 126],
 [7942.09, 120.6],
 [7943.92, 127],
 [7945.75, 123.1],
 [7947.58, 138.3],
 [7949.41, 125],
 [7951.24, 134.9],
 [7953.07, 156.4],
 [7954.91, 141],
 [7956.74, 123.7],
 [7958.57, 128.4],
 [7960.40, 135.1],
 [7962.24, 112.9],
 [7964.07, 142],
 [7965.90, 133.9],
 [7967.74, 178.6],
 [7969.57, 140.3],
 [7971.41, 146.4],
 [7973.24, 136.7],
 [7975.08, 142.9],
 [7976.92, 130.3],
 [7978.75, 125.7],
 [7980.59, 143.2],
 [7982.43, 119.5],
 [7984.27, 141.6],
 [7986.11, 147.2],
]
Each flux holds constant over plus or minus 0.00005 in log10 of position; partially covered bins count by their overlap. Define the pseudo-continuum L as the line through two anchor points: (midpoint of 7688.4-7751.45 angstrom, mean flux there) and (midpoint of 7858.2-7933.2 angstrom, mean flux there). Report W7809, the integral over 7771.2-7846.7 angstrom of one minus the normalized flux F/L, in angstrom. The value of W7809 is -4.1 angstrom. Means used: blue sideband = 129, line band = 134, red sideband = 125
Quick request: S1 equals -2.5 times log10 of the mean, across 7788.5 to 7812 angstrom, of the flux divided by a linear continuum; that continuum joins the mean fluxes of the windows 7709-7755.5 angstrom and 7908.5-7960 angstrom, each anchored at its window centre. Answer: -0.06 mag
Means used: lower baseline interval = 128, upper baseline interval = 124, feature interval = 133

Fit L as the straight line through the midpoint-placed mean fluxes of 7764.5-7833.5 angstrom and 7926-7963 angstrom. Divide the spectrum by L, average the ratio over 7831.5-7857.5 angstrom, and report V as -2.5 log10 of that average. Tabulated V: -0.01 mag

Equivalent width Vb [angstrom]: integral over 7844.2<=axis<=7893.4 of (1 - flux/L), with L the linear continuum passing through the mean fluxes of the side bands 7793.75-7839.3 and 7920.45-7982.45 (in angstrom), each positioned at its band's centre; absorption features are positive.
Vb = 1.7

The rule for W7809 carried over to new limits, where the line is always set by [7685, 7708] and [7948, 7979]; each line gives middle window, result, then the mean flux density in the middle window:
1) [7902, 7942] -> 4.6 angstrom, 121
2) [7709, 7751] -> 1.8 angstrom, 128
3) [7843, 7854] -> 0.5 angstrom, 130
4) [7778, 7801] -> 0.5 angstrom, 132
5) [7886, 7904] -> 1.1 angstrom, 128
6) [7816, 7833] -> 0.4 angstrom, 132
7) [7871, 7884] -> 0.6 angstrom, 130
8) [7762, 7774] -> -0.4 angstrom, 139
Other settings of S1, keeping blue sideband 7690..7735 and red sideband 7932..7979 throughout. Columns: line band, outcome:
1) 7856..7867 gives -0.033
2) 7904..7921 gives 0.067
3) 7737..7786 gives -0.017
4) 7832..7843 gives -0.031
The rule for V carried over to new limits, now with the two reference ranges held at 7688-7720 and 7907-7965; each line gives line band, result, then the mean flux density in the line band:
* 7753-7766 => -0.07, 137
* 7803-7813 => -0.10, 139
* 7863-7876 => 0.06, 119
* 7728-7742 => -0.04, 132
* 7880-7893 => -0.01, 126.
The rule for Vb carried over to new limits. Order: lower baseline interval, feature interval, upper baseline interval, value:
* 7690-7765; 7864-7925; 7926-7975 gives 2.42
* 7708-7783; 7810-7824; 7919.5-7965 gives -1.02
